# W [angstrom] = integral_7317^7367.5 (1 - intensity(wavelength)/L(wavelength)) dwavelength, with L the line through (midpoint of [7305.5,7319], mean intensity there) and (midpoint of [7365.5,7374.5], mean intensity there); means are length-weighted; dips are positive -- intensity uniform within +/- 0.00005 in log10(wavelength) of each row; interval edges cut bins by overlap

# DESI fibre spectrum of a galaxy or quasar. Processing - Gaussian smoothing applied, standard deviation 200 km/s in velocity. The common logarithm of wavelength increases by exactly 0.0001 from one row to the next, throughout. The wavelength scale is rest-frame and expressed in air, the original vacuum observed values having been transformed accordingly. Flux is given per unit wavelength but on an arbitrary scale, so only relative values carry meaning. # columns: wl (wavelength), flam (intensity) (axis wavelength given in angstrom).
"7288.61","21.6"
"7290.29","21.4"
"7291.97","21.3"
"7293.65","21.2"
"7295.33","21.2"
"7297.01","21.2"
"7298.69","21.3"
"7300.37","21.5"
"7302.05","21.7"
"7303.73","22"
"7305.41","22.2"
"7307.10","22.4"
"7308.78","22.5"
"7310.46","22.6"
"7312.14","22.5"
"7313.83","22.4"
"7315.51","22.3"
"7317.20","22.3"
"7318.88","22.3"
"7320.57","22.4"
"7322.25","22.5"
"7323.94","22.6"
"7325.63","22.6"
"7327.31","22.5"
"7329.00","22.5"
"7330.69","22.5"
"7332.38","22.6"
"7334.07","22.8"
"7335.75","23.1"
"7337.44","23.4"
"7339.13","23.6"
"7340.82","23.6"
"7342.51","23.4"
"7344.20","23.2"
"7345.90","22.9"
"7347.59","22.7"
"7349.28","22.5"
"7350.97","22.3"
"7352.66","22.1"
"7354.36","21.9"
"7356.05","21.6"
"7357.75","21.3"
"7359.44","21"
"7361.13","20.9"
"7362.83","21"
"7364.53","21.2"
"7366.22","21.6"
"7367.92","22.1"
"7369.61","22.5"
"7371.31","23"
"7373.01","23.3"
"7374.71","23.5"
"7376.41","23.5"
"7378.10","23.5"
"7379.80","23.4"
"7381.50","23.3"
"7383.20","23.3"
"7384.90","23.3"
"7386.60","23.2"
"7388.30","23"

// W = 0.3 angstrom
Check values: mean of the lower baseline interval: 22.4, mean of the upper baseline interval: 22.6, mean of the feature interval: 22.4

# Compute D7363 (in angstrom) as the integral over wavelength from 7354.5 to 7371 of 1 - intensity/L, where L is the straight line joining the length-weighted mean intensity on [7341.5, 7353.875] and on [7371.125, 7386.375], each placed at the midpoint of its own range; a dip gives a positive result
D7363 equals 1.1 angstrom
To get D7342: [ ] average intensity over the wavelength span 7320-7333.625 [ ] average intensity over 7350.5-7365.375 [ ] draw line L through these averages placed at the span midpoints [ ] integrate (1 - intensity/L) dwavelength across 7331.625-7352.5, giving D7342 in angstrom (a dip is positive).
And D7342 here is -0.9 angstrom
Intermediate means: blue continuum 22.5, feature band 23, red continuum 21.5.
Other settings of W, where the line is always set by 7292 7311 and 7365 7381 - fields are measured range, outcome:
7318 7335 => -0.3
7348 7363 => 0.6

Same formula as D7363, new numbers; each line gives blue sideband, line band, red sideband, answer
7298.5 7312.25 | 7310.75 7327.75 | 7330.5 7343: 0.09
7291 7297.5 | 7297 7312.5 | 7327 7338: -0.26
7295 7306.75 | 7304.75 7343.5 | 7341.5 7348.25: -0.52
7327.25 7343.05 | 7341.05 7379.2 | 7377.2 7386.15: 1.42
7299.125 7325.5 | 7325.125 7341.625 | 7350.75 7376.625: -0.57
